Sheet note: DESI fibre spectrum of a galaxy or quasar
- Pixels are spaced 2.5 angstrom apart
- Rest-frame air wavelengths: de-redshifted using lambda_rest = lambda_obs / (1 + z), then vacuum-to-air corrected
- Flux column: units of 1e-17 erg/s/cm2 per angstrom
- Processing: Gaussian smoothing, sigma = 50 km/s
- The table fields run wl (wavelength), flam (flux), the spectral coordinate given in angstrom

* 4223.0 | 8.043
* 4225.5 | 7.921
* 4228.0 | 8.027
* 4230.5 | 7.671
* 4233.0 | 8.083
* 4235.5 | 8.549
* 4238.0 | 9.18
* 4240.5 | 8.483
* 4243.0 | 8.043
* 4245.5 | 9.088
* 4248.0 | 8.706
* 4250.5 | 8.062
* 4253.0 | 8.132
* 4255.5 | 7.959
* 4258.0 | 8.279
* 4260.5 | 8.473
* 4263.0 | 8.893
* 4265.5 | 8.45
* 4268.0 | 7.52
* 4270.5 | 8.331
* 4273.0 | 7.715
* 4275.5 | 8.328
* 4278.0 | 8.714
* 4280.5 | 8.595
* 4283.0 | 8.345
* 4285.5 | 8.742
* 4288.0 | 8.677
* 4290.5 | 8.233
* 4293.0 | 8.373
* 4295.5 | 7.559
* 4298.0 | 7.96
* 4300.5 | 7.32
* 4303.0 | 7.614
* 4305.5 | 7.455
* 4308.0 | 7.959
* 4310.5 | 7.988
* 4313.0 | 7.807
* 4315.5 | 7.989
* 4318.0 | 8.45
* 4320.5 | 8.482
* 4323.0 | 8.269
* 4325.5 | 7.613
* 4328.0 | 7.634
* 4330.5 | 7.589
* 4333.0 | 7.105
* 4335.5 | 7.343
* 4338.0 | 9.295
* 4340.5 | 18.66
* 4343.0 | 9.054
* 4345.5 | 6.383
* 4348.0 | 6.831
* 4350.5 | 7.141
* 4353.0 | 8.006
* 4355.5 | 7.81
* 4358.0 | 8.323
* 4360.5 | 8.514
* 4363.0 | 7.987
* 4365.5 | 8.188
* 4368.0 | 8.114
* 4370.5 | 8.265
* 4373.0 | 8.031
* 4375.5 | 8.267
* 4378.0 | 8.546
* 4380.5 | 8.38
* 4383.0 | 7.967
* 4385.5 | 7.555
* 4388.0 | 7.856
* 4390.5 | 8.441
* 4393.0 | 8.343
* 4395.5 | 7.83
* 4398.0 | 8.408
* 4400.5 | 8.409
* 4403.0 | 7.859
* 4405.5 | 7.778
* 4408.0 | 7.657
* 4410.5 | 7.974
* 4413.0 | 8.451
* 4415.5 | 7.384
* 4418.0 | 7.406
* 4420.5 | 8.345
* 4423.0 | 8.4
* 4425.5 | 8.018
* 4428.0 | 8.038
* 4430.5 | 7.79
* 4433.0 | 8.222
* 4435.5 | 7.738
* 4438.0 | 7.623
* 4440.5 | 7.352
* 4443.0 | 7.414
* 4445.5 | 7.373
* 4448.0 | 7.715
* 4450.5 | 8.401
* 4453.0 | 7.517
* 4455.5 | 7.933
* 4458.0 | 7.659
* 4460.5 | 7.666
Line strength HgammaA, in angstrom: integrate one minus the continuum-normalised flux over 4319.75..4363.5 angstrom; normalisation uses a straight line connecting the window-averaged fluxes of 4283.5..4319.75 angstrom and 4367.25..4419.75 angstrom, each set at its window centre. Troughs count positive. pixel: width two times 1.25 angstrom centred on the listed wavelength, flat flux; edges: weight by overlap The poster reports -2.3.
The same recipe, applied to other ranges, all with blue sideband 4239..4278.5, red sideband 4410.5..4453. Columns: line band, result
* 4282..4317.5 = 0.87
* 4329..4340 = -0.62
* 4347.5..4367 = 0.38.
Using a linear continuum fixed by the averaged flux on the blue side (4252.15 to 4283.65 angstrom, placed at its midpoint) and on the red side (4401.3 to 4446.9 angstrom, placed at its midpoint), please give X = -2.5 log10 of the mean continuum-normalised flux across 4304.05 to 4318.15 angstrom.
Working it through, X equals 0.04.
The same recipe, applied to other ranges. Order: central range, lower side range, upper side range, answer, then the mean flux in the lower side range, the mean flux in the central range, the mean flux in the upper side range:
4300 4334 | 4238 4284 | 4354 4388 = 0.058 mag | 8.36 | 7.82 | 8.14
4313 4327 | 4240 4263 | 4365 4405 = 0.019 mag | 8.38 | 8.12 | 8.15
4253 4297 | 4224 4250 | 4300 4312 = -0.041 mag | 8.36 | 8.3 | 7.69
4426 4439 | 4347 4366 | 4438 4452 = -0.031 mag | 7.85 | 7.9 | 7.65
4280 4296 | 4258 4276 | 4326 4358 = -0.008 mag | 8.24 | 8.39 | 8.54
